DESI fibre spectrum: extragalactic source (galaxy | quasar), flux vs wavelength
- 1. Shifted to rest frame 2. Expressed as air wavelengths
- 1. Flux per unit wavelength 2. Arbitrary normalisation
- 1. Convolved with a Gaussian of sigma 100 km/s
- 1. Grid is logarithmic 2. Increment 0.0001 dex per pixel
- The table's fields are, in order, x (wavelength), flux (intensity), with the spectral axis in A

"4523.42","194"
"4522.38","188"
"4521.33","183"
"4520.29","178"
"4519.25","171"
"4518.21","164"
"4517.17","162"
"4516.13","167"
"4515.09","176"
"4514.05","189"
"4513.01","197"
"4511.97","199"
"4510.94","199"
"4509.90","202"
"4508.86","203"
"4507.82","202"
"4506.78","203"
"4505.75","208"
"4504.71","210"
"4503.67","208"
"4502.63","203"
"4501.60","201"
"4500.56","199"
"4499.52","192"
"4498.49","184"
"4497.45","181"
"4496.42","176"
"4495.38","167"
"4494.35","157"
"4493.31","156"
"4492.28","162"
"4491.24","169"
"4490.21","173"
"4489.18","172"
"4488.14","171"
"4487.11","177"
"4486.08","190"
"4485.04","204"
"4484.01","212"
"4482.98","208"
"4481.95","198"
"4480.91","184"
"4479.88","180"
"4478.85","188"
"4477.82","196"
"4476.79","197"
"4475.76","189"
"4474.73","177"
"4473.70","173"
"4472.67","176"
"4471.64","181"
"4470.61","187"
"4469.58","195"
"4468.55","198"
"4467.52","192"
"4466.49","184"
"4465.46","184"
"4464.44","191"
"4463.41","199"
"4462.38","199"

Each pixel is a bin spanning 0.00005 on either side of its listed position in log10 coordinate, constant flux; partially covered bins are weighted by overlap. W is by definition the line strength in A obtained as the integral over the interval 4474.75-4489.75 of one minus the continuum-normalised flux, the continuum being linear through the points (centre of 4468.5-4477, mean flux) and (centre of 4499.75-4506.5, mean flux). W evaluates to 0.1 A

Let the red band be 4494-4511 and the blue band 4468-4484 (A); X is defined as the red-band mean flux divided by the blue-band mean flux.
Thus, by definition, 1.0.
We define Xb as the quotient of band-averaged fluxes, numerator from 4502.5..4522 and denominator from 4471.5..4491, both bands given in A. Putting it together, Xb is 1.02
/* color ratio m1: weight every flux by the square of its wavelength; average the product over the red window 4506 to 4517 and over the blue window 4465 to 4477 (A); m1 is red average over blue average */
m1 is 1.1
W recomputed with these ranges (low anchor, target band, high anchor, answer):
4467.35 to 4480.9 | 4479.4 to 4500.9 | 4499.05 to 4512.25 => 1.4 A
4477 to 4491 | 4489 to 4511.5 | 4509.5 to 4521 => -0.3 A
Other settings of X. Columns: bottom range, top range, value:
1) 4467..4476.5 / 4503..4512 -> 1.10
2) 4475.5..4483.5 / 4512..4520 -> 0.92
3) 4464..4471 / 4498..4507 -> 1.06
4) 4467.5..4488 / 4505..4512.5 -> 1.07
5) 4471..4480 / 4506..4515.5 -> 1.07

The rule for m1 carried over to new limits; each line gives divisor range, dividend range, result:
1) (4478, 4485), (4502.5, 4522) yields 0.99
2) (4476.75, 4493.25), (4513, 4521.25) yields 0.96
